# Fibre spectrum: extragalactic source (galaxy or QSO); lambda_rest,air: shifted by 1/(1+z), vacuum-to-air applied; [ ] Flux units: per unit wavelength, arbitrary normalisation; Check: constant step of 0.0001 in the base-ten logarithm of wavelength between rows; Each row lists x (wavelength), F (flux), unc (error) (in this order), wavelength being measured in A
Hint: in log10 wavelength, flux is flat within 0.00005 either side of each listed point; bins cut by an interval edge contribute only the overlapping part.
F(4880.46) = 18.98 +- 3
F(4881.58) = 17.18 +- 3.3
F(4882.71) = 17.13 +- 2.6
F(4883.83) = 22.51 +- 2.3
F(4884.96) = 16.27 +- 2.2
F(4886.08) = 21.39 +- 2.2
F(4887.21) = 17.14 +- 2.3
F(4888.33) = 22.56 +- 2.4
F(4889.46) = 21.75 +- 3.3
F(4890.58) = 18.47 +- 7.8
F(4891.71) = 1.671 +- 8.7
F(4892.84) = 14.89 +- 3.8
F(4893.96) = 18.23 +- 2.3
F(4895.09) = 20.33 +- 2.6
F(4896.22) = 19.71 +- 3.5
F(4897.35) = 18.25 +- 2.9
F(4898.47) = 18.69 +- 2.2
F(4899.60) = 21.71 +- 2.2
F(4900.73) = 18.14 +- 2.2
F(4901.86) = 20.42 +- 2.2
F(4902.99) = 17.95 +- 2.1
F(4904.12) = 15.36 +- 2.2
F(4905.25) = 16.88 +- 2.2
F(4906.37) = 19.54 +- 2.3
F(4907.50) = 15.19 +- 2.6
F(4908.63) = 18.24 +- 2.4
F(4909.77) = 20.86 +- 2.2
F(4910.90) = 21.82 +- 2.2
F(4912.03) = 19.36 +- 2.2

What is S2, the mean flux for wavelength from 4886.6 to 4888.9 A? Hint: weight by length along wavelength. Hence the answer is 19.8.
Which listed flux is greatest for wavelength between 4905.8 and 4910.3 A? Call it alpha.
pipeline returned 20.86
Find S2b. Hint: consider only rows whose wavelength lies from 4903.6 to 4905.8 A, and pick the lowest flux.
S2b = 15.36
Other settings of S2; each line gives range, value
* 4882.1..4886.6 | 19.3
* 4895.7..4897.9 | 18.9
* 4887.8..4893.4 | 15.8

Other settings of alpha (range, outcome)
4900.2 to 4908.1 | 20.42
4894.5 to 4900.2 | 21.71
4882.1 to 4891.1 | 22.56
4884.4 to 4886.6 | 21.39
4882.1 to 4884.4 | 22.51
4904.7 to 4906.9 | 19.54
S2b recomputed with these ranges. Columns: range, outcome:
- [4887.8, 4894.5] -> 1.671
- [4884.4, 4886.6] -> 16.27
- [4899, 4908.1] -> 15.19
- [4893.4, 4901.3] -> 18.14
